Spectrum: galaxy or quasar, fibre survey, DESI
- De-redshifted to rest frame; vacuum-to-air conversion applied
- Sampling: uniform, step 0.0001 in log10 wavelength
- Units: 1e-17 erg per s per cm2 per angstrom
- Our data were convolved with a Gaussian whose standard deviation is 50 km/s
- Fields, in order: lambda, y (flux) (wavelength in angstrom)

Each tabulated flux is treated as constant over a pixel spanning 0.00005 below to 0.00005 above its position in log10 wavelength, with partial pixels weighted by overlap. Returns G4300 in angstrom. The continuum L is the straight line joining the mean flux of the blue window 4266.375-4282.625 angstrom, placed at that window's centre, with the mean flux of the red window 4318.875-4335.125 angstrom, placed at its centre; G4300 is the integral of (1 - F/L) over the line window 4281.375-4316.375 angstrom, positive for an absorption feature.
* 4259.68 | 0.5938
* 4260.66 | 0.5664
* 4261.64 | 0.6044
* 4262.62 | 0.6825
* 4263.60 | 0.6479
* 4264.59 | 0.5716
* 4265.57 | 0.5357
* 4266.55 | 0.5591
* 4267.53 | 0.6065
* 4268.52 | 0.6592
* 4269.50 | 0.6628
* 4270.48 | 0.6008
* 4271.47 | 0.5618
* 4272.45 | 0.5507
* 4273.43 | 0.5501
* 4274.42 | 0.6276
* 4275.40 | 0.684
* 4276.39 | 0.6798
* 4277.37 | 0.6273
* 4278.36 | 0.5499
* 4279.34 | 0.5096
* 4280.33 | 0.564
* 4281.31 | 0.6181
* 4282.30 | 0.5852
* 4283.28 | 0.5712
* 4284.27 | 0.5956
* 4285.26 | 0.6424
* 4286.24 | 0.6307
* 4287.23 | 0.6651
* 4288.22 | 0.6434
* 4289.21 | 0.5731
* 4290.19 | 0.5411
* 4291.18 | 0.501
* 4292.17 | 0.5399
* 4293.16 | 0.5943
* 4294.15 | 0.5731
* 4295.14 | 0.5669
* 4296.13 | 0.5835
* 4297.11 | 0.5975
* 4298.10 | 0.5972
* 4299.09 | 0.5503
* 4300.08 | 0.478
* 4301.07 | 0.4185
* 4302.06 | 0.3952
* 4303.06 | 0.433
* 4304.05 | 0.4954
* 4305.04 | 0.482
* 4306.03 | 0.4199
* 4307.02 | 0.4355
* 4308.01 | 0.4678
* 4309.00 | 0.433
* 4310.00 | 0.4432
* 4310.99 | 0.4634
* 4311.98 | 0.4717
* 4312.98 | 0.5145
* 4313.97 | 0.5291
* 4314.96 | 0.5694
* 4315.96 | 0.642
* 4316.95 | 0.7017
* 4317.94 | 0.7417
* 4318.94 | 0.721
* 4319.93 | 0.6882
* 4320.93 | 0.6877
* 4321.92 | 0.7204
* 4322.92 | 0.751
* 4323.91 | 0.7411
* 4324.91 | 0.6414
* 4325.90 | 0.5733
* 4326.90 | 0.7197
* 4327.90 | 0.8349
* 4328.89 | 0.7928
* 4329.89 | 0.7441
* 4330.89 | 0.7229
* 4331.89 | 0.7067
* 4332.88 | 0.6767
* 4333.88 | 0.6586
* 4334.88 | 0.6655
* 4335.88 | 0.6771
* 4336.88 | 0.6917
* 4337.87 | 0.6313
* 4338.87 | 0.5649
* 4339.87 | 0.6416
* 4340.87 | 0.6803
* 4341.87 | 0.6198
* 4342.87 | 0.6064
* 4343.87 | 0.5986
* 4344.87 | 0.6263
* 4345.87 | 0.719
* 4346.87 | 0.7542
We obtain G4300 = 6.2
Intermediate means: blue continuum 0.601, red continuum 0.709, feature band 0.533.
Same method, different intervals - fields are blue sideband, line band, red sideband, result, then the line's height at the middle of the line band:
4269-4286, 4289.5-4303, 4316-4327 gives 2.30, 0.641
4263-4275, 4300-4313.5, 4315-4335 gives 4.36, 0.669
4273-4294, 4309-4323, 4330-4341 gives 0.74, 0.64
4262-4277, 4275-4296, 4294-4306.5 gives -1.37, 0.557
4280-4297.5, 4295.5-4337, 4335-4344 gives 1.04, 0.615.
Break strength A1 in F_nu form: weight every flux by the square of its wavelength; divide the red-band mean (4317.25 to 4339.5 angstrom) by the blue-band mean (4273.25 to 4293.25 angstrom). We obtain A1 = 1.20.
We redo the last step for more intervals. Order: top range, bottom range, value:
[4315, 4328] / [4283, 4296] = 1.20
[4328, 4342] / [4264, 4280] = 1.18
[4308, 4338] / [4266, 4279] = 1.09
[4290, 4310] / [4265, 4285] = 0.85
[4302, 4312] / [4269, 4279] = 0.75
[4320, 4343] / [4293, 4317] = 1.36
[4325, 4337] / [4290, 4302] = 1.32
